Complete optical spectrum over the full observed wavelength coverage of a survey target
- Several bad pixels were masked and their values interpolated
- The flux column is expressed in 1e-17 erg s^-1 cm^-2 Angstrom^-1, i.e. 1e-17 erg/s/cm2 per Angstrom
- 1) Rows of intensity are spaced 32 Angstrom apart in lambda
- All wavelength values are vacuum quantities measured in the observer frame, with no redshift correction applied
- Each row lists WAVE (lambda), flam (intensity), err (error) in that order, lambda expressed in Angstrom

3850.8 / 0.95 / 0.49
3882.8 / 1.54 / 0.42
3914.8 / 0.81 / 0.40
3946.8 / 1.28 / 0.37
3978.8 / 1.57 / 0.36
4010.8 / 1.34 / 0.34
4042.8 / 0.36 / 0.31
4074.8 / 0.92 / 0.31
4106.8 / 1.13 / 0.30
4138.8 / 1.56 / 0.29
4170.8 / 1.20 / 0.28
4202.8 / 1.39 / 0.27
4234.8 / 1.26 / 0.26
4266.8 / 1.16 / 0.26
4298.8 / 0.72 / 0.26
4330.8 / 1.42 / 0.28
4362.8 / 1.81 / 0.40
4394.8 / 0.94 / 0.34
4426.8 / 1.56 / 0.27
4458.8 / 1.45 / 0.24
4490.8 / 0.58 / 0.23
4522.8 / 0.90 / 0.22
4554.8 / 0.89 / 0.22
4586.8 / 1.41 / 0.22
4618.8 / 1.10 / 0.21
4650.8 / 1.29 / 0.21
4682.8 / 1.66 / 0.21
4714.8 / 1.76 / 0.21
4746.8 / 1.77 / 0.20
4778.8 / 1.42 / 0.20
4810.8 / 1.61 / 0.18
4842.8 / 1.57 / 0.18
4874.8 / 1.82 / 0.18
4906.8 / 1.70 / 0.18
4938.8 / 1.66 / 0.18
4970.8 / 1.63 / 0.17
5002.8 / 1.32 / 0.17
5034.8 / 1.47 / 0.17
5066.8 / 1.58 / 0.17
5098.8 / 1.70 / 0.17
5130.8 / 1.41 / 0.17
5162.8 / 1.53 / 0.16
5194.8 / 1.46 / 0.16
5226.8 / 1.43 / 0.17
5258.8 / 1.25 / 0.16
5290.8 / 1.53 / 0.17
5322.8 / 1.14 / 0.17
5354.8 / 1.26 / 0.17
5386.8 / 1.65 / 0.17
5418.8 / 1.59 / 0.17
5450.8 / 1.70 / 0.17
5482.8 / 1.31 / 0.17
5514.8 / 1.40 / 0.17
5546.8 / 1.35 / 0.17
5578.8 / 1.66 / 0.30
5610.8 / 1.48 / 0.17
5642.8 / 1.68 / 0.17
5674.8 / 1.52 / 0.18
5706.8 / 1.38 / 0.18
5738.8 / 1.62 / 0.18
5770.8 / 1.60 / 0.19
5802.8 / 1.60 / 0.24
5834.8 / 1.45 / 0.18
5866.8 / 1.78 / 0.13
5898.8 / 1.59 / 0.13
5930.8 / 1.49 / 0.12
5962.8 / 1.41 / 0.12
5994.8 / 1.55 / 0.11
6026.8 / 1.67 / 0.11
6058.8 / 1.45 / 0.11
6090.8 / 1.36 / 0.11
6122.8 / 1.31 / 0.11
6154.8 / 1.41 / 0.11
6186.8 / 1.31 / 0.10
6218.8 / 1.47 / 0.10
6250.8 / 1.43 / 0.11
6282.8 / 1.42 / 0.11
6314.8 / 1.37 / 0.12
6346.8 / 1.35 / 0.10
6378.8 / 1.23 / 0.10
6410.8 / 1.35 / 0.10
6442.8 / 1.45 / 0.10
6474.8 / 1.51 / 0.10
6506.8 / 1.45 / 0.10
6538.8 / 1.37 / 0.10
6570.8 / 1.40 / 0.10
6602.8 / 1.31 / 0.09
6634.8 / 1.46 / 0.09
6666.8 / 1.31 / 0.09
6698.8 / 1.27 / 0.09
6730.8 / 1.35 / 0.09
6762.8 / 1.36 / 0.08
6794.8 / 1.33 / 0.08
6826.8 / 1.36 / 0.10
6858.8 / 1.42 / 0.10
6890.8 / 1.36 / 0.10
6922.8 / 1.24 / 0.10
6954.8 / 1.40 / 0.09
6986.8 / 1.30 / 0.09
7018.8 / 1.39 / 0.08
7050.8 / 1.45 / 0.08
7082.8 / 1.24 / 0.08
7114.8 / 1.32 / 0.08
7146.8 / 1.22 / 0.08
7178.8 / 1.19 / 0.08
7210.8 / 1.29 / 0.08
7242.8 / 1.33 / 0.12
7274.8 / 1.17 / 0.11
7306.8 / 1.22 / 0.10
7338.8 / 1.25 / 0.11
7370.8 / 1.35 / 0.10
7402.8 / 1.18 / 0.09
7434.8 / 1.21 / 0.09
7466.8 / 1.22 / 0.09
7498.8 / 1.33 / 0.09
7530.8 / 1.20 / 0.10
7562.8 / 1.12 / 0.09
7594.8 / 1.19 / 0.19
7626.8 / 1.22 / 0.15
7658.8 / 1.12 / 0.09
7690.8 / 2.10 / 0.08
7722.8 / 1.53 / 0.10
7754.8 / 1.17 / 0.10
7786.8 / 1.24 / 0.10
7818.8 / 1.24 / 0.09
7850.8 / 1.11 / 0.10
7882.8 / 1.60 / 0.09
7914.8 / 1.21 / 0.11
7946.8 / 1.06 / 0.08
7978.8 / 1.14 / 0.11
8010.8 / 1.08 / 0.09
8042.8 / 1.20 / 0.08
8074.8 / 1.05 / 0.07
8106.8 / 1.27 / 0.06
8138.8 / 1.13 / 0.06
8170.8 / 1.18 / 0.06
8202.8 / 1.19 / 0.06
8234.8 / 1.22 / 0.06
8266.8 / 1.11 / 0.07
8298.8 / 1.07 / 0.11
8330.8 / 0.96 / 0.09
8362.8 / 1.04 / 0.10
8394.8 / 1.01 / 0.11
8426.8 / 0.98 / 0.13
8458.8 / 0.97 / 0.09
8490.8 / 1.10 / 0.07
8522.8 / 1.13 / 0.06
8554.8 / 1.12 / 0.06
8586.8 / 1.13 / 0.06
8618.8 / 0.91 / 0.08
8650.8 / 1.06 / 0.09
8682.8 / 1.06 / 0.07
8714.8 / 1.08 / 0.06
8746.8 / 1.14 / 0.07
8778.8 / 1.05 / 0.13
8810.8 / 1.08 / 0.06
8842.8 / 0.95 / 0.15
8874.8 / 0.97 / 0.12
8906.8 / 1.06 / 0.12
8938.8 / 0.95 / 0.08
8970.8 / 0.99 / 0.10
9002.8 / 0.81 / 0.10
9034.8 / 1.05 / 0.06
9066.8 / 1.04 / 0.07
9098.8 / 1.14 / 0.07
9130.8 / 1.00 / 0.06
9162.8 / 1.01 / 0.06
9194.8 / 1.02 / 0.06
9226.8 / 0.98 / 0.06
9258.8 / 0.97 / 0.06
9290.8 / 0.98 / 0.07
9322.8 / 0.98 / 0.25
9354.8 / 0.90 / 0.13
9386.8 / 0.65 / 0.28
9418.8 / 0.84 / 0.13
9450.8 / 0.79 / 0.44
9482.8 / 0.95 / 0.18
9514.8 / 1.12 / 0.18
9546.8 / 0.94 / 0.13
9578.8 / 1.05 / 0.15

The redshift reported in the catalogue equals 0.17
